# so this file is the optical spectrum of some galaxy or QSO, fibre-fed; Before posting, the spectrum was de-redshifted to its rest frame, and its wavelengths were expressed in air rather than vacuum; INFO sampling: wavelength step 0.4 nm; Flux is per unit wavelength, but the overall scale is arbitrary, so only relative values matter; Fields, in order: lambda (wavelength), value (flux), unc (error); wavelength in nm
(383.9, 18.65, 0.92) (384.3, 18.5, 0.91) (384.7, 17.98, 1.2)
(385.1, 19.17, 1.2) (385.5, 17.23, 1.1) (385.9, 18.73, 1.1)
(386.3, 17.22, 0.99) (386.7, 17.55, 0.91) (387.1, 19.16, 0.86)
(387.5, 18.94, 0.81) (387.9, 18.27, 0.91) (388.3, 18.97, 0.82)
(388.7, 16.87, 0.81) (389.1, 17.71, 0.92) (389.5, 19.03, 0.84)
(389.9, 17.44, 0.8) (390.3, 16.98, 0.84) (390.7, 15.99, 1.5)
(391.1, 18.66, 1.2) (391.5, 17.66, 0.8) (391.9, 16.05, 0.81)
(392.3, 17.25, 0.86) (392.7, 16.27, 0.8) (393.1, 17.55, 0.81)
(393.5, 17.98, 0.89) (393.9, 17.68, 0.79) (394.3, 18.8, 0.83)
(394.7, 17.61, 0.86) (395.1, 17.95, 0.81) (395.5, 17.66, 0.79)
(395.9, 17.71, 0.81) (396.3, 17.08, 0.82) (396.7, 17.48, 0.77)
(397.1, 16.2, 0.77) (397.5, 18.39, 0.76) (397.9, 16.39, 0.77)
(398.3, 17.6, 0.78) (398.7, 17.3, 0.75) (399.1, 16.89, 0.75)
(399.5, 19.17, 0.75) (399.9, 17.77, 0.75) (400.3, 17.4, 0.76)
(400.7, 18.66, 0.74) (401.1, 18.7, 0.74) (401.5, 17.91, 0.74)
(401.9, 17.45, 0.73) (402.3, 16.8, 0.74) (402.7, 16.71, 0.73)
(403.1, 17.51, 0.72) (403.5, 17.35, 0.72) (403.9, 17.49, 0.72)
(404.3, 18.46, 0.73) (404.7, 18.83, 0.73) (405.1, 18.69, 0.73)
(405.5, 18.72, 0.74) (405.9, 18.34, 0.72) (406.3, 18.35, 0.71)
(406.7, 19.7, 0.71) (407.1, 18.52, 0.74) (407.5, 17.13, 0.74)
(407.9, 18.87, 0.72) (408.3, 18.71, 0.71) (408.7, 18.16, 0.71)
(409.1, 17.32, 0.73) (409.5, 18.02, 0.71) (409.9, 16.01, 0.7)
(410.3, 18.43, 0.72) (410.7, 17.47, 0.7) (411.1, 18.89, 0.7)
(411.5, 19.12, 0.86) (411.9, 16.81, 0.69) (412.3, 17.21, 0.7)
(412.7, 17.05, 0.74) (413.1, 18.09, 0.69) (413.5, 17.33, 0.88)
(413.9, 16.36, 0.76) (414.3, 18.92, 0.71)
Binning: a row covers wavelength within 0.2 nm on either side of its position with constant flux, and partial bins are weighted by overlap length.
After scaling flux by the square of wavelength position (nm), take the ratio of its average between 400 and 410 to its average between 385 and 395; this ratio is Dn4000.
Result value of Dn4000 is 1.1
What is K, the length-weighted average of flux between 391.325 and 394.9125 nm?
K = 17.4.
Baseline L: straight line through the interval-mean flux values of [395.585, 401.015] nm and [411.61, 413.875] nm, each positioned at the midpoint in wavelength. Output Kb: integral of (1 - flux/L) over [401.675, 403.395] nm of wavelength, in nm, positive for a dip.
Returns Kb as 0.03 nm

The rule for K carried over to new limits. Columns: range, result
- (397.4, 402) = 17.8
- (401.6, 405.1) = 17.6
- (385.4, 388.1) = 18.2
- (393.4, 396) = 17.9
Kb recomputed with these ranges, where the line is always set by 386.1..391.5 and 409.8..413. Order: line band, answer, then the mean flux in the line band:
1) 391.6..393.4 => 0.10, 16.9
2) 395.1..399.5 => 0.11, 17.4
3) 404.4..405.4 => -0.06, 18.7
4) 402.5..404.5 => 0.03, 17.5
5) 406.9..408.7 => -0.06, 18.3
